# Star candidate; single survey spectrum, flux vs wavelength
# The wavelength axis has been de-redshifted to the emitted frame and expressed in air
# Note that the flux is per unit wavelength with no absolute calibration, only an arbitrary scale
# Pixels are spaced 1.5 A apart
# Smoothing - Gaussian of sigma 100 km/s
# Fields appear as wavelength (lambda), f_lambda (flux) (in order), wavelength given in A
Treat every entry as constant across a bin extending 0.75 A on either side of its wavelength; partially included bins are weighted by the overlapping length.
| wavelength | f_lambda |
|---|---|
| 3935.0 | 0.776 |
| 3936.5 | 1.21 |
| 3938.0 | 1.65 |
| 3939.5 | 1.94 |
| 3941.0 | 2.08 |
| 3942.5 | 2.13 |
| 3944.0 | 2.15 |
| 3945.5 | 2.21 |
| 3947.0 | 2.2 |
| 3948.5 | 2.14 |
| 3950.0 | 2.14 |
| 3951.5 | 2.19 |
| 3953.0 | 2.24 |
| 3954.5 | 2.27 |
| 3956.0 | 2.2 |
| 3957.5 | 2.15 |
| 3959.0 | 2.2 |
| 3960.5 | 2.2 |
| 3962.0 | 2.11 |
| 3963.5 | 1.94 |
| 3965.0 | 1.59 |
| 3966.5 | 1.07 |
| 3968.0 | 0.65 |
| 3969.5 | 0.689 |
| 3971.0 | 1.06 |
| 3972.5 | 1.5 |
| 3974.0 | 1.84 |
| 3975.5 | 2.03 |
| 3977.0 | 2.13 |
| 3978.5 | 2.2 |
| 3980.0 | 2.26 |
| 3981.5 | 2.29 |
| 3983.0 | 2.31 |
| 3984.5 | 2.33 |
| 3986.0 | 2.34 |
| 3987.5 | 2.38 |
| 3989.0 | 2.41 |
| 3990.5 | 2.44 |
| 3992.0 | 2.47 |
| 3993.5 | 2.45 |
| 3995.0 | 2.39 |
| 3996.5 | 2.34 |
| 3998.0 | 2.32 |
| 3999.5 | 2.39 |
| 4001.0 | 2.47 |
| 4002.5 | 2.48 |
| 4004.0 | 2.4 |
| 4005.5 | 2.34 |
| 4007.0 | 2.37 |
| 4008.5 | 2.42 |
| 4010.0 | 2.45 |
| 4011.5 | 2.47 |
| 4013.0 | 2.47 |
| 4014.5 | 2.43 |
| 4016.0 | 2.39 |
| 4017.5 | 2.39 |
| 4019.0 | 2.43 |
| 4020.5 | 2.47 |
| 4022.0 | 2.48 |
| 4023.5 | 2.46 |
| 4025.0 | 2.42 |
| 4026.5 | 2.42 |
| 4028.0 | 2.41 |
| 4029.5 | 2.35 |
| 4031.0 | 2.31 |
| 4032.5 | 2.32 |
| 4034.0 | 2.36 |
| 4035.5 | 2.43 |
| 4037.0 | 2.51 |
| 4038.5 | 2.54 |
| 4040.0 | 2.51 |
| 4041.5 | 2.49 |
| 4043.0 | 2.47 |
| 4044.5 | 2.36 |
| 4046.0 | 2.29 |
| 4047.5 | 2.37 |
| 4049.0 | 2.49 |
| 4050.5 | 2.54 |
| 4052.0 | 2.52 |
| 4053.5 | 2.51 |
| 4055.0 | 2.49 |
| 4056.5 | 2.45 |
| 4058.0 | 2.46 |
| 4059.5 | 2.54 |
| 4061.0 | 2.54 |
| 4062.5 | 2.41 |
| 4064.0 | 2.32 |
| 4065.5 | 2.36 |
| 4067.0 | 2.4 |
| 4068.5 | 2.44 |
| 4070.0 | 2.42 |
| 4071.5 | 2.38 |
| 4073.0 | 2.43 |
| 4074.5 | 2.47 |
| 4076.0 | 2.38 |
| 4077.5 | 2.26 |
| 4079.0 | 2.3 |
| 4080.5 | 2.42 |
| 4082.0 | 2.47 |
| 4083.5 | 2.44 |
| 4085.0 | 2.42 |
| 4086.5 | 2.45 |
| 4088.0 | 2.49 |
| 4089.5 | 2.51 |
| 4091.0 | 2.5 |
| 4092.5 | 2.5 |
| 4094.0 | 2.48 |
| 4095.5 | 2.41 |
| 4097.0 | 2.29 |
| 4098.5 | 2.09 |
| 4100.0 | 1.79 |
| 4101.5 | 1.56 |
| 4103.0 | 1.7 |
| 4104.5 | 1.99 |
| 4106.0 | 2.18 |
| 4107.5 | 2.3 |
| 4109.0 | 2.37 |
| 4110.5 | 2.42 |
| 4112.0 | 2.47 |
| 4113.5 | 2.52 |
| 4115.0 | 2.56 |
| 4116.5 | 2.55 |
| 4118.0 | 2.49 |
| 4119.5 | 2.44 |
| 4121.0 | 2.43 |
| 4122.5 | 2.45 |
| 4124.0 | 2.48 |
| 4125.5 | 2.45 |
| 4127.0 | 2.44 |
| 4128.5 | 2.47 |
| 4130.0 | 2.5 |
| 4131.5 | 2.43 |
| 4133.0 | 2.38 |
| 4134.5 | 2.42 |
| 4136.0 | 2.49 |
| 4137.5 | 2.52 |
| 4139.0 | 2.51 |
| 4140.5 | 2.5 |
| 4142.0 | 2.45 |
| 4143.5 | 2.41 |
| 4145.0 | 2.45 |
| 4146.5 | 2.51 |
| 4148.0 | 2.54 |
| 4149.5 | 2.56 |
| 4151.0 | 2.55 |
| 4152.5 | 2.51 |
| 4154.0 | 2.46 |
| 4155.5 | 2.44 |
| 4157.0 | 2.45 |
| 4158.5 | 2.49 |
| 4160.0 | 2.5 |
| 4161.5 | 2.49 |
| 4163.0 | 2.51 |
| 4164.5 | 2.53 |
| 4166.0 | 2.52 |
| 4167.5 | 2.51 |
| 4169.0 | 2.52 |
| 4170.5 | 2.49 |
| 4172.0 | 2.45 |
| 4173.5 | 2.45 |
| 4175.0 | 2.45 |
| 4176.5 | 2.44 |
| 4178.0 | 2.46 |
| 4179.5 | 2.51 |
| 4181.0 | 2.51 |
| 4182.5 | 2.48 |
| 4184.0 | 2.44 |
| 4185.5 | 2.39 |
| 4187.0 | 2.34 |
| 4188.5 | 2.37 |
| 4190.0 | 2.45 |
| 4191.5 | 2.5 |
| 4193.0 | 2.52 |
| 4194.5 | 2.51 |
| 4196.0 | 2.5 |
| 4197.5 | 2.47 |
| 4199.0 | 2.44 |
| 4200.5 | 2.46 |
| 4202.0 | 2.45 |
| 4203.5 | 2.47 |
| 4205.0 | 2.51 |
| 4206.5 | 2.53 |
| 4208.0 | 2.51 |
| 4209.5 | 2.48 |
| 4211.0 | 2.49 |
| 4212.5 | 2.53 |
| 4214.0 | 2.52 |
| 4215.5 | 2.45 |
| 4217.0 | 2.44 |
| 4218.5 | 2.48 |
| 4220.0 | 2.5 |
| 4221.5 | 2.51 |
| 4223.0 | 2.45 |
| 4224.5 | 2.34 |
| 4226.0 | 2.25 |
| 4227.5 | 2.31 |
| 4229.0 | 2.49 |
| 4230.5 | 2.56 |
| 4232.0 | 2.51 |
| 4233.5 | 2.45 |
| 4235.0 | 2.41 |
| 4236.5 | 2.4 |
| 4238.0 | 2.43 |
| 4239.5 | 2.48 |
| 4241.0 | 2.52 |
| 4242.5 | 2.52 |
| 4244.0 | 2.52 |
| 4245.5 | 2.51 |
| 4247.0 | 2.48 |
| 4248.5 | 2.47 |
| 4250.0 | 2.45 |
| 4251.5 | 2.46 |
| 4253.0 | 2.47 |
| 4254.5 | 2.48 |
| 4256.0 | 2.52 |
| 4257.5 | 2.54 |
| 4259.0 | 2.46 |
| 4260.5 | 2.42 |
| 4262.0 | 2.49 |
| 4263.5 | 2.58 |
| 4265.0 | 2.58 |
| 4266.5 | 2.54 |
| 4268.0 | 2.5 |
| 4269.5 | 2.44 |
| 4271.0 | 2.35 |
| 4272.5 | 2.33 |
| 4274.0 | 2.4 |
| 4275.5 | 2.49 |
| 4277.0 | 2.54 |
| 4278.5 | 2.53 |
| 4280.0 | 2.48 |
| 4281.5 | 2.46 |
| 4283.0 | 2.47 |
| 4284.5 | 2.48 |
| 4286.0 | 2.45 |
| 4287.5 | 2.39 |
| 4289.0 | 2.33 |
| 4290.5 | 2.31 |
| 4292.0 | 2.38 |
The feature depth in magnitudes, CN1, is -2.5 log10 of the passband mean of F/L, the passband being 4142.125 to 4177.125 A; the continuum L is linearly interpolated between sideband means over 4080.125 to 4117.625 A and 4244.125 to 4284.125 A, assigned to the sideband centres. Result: -0.050 mag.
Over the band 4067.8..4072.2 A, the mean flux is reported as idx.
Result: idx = 2.41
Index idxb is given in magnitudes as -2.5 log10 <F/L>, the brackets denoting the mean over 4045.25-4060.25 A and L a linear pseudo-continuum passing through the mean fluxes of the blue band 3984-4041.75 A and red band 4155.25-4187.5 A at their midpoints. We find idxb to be -0.02 mag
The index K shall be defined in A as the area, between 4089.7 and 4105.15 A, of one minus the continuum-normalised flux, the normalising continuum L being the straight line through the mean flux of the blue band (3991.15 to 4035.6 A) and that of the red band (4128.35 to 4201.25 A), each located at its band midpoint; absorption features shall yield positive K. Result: 1.9 A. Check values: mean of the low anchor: 2.41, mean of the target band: 2.15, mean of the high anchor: 2.47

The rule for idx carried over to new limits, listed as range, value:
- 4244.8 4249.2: 2.49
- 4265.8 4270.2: 2.49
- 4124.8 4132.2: 2.46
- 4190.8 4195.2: 2.51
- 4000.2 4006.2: 2.42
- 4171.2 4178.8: 2.45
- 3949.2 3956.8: 2.21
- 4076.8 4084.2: 2.38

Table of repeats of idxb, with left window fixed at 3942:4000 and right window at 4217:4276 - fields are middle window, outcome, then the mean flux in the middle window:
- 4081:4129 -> -0.04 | 2.35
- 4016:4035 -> -0.13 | 2.4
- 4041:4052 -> -0.13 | 2.43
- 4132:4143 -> -0.07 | 2.46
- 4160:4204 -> -0.05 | 2.47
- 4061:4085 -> -0.09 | 2.4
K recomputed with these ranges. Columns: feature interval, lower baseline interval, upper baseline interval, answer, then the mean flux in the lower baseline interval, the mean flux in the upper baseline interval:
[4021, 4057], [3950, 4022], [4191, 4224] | -3.2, 2.16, 2.49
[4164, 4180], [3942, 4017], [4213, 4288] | -0.7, 2.14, 2.47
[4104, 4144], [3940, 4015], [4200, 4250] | -1.8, 2.13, 2.47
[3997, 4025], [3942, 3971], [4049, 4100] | -3.8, 1.9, 2.42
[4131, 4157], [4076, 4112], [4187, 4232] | -1.3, 2.28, 2.46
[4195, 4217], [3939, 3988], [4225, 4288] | -1.0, 1.97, 2.47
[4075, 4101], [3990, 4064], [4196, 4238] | 0.9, 2.43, 2.46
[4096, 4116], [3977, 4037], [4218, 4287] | 2.0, 2.39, 2.47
